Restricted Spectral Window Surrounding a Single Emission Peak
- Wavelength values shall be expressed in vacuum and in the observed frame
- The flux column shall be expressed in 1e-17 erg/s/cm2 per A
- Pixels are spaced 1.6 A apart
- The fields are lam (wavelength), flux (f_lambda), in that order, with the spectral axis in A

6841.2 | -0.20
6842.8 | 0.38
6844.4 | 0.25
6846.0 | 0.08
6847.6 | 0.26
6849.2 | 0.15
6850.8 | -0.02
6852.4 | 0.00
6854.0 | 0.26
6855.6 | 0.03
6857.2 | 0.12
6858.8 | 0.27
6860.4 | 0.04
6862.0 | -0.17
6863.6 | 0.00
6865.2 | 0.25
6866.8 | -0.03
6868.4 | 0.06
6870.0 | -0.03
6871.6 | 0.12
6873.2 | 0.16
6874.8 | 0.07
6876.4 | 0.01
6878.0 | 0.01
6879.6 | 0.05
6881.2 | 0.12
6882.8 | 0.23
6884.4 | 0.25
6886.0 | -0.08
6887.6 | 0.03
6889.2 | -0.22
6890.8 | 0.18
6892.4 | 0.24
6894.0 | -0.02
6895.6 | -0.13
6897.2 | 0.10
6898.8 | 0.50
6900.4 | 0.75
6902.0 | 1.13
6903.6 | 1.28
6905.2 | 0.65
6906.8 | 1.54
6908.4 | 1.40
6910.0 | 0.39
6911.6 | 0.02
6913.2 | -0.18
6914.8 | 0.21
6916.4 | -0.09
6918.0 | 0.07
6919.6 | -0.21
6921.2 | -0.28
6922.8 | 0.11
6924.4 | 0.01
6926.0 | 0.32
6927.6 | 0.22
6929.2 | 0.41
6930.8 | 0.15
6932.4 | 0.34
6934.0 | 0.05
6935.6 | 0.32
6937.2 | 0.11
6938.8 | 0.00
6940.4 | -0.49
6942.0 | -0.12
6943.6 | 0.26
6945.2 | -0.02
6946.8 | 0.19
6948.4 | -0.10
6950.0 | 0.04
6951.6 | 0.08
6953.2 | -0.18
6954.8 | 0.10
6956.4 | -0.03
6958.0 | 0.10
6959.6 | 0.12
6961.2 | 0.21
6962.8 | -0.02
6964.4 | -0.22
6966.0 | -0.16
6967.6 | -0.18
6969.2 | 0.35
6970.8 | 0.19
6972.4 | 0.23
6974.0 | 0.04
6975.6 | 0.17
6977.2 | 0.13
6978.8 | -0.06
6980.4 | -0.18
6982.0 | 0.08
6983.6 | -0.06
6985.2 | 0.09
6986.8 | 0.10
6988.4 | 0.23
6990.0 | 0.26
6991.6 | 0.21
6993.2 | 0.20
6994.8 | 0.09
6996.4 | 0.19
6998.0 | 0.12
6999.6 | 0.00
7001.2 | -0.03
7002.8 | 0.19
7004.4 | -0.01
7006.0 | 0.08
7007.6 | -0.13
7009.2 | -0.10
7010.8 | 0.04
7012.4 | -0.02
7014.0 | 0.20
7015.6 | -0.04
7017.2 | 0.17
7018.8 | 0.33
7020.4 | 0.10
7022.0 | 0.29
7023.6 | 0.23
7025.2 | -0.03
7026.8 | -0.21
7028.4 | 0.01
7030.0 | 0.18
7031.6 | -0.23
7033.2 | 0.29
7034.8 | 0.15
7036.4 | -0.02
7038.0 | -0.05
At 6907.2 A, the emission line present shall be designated [O II]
